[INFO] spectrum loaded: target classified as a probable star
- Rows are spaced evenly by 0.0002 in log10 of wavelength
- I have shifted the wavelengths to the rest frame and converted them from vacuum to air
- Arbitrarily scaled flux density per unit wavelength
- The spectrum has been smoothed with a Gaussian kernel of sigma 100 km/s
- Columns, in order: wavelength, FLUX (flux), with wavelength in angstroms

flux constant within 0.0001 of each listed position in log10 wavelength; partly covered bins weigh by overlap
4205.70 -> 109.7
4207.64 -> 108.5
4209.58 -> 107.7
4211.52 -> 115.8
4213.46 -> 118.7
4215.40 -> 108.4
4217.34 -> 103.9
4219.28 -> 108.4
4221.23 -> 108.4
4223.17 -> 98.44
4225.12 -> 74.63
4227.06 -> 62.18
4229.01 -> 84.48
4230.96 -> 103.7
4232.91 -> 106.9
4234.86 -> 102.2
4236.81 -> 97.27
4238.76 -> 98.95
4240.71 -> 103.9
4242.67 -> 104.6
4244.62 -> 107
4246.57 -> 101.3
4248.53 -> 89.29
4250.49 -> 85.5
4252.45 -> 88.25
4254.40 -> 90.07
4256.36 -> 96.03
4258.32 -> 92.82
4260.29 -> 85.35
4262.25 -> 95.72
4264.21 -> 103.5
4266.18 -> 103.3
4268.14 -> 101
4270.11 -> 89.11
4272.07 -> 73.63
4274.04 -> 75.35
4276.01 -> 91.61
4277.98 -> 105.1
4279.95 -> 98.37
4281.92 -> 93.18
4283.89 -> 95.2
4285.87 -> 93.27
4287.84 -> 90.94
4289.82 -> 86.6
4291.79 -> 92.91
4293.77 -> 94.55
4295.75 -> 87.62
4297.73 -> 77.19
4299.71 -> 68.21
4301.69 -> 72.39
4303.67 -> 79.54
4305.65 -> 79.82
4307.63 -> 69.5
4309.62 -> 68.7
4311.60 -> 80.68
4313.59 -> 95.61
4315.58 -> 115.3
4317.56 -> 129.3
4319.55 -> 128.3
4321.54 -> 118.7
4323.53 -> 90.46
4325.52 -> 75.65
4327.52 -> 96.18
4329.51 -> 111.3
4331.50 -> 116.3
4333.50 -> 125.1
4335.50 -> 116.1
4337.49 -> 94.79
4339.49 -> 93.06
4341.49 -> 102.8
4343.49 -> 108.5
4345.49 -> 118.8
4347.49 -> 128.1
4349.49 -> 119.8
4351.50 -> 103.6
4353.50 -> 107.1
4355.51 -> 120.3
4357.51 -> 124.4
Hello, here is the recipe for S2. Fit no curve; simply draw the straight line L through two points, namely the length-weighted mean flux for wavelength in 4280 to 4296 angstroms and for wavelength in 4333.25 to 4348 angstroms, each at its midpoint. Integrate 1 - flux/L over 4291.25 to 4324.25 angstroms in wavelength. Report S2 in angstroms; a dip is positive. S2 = 2.7 angstroms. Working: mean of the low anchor 92.3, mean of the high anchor 110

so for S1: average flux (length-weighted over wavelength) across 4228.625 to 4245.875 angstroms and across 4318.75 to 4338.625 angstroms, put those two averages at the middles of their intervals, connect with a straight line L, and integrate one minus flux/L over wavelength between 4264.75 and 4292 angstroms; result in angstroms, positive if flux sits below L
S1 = 3.1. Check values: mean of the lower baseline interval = 102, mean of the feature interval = 92.3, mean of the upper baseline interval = 107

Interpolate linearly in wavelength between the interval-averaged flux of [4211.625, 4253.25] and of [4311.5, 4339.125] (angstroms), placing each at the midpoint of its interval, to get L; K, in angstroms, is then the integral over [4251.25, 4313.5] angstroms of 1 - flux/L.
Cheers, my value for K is 9.16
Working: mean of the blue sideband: 98.3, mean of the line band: 87.8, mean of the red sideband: 107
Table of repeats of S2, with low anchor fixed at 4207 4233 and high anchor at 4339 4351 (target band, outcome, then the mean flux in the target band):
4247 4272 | 2.7 angstroms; 92.8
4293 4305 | 3.1 angstroms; 79.6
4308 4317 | 1.5 angstroms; 90.6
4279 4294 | 1.9 angstroms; 93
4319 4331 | 0.8 angstroms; 103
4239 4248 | 0.0 angstroms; 103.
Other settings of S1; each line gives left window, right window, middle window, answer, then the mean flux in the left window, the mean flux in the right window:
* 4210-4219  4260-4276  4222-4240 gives 2.13 angstroms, 111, 91.2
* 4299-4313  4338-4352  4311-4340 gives -4.52 angstroms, 74.9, 110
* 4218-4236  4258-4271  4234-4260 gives -0.29 angstroms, 94.5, 96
